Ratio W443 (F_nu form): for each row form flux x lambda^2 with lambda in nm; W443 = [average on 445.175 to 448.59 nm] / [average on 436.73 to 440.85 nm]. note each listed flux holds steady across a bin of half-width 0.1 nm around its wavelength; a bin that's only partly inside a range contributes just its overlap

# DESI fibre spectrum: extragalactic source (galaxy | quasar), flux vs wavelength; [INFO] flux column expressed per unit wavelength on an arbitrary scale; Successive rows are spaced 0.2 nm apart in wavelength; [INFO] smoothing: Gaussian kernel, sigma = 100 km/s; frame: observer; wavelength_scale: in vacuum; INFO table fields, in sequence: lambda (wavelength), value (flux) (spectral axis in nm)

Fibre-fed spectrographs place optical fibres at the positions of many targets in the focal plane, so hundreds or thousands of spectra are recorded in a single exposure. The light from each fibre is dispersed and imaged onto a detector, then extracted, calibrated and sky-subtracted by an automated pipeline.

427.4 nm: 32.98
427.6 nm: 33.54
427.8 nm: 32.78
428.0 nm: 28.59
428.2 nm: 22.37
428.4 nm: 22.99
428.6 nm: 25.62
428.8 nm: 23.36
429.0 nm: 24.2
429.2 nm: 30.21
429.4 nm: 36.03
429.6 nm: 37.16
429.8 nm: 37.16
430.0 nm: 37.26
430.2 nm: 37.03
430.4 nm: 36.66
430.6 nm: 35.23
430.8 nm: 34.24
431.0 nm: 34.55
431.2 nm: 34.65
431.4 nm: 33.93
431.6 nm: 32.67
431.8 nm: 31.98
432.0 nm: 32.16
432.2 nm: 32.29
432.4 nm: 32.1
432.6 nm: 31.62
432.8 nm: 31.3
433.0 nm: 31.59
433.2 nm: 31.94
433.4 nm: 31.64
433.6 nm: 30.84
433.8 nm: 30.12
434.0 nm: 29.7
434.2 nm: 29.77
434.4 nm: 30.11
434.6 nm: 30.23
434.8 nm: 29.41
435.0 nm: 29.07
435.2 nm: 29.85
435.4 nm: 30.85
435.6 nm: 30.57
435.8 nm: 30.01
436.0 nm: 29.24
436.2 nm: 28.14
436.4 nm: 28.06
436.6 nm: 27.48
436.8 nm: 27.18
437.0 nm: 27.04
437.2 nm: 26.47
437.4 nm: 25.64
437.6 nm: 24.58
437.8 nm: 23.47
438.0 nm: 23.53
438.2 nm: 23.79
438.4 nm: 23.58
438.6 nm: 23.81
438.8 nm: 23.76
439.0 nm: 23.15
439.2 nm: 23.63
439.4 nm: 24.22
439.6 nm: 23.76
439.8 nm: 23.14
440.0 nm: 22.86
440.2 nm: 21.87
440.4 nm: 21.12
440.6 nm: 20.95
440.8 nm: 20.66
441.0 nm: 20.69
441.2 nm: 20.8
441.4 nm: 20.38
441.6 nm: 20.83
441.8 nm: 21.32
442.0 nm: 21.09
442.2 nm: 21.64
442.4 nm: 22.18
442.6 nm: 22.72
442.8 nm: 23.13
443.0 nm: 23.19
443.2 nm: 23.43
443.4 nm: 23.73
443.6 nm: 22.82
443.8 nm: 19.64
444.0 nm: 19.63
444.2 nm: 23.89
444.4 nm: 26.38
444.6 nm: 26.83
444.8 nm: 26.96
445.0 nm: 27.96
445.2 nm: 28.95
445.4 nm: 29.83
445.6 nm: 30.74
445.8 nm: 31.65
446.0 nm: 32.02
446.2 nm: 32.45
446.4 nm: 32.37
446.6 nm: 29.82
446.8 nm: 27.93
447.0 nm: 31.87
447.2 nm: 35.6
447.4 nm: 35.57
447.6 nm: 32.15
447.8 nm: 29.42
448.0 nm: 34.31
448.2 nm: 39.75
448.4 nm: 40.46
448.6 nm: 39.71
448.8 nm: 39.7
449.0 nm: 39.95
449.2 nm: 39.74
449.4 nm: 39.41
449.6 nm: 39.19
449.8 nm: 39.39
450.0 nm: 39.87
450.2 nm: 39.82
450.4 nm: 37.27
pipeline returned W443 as 1.44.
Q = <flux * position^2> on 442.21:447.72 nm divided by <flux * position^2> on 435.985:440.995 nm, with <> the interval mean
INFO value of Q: 1.2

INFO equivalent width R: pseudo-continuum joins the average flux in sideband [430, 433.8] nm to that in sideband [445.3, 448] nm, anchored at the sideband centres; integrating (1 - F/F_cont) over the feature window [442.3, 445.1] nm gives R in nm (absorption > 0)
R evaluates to 0.72 nm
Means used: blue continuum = 33.2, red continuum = 31.7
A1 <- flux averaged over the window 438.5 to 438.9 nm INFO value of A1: 23.8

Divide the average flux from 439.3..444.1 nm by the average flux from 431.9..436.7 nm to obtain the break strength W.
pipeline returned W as 0.72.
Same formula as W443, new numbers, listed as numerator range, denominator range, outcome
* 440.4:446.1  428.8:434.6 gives 0.78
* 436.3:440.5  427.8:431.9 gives 0.80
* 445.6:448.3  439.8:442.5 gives 1.57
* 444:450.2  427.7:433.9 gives 1.13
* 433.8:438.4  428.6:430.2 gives 0.90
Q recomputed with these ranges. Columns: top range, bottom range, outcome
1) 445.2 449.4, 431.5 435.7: 1.18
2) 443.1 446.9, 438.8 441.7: 1.26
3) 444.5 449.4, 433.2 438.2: 1.23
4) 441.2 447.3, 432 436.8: 0.90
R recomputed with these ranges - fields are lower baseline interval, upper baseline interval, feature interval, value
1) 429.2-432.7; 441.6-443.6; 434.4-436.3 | 0.01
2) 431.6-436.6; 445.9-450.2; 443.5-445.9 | 0.58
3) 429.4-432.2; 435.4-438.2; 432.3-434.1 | 0.03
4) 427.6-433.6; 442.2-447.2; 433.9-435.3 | 0.03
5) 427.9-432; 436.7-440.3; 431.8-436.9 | -0.43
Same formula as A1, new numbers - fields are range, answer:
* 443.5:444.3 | 21.5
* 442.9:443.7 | 23.3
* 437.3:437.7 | 25.1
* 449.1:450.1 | 39.5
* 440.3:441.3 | 20.8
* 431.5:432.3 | 32.3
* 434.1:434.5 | 29.9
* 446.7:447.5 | 32.7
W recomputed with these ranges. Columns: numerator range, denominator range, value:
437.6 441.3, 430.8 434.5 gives 0.71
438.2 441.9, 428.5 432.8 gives 0.68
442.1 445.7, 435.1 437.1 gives 0.85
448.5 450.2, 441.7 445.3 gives 1.68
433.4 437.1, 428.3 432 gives 0.90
